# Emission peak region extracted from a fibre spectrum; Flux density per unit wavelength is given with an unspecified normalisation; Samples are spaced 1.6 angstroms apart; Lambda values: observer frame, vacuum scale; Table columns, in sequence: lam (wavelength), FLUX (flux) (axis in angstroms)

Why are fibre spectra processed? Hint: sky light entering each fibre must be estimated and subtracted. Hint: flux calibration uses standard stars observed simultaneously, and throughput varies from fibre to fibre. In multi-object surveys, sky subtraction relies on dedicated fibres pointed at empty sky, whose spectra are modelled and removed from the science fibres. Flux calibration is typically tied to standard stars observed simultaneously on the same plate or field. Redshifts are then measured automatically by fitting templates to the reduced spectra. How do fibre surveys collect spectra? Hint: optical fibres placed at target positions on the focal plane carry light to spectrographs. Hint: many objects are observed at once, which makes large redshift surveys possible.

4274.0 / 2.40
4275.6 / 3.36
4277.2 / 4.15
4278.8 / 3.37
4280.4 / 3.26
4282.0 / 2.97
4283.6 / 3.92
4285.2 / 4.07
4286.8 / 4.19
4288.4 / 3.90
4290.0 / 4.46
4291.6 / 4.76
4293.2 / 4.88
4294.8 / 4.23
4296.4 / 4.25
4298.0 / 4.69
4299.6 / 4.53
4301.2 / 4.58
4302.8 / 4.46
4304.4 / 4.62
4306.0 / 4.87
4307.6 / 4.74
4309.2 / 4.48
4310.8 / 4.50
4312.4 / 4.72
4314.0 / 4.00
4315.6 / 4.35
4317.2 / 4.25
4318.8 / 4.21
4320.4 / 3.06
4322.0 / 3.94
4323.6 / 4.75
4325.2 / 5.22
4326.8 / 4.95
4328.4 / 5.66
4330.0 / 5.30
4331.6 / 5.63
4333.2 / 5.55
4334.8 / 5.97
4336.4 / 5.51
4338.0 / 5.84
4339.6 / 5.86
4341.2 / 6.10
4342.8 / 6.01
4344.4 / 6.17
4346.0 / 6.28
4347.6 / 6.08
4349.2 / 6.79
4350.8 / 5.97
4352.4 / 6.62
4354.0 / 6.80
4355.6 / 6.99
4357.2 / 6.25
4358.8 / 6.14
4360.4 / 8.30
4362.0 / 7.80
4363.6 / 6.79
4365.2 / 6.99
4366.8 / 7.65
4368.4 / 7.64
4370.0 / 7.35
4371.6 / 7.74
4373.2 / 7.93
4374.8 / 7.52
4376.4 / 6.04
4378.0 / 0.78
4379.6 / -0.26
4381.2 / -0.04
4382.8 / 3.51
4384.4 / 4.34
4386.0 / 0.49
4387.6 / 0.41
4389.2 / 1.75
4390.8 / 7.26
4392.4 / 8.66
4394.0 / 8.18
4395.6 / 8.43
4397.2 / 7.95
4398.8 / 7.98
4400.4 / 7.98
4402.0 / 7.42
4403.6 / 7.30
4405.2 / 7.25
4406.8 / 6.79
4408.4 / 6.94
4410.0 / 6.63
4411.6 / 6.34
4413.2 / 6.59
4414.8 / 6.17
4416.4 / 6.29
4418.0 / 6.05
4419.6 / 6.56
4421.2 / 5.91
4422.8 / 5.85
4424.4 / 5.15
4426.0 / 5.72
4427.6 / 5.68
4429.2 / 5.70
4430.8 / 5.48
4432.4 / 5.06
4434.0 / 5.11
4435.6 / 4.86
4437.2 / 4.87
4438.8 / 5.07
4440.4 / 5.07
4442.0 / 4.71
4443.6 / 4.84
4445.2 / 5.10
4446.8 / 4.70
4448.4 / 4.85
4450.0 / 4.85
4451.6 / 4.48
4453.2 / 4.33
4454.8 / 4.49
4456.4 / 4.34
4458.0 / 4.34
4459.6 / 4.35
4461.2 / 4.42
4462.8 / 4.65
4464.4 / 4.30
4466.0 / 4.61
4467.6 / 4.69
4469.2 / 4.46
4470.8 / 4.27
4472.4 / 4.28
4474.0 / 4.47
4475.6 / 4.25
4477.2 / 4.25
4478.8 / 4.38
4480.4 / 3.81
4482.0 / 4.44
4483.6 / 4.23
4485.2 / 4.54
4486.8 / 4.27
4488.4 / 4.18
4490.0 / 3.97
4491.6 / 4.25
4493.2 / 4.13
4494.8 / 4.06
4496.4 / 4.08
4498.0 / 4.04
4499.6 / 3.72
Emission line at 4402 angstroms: C IV 1549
